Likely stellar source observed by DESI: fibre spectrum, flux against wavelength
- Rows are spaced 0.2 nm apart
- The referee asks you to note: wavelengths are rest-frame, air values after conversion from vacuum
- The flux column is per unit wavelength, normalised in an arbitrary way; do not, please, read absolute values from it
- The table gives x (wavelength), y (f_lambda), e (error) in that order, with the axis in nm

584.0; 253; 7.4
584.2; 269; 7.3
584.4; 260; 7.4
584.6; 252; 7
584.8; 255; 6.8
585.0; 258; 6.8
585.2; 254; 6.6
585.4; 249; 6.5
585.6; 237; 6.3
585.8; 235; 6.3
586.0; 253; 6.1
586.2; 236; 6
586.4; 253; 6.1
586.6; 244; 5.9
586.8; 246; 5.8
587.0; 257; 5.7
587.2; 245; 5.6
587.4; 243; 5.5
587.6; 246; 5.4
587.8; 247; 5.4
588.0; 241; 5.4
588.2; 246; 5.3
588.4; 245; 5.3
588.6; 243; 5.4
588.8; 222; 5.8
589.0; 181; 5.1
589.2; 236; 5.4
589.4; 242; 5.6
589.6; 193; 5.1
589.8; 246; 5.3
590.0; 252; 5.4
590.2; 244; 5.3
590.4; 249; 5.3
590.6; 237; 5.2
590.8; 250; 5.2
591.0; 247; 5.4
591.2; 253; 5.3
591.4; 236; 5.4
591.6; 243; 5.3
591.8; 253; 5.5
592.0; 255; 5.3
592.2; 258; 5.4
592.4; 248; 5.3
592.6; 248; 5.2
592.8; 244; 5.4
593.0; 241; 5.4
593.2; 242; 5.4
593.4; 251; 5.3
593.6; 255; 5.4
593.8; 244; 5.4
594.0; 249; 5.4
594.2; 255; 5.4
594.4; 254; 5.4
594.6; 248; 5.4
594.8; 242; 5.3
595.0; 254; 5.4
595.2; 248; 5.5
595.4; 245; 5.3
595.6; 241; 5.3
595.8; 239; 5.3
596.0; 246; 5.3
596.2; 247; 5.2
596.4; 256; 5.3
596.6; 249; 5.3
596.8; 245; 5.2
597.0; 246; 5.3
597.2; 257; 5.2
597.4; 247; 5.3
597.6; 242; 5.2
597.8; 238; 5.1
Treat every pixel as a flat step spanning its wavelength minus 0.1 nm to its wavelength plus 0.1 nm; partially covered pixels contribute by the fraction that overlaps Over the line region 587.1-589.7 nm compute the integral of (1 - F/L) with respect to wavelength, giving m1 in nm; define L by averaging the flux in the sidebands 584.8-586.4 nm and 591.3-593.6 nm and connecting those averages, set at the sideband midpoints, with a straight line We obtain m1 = 0.15 nm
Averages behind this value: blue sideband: 247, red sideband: 248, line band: 233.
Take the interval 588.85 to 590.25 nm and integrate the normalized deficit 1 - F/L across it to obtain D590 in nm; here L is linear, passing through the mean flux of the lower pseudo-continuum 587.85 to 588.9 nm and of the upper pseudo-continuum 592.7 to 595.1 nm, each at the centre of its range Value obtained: 0.09 nm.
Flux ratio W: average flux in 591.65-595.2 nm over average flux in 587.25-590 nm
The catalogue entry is 1.07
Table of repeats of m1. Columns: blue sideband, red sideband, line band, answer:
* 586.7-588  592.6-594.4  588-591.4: 0.15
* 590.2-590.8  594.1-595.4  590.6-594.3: -0.02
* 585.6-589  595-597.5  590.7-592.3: -0.03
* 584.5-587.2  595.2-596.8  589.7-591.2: 0.00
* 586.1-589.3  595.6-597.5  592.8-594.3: -0.02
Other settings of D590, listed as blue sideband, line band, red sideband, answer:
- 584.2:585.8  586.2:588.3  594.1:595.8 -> 0.04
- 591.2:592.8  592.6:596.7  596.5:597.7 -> 0.01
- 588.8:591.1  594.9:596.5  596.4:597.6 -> -0.01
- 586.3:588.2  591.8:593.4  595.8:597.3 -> 0.00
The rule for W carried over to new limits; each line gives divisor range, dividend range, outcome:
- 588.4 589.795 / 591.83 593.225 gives 1.11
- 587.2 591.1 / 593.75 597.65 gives 1.04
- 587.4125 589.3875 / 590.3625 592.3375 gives 1.06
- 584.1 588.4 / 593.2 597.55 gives 1.00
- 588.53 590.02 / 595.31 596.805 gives 1.09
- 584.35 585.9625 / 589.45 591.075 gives 0.96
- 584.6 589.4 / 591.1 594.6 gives 1.03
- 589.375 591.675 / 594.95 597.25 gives 1.03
